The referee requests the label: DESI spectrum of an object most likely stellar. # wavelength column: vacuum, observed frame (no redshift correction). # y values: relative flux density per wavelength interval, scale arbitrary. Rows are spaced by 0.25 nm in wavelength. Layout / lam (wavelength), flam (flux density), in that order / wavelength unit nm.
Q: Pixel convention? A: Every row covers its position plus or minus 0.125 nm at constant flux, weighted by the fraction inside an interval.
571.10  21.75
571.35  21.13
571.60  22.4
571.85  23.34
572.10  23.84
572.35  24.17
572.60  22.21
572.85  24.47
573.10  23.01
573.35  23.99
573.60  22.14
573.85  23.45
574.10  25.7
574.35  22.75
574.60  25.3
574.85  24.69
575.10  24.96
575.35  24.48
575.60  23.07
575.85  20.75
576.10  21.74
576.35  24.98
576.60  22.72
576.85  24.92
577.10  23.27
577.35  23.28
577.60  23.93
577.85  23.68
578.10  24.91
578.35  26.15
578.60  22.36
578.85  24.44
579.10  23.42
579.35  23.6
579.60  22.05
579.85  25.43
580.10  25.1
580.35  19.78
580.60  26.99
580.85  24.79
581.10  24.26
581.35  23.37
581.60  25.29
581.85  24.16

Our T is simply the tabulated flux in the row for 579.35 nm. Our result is 23.6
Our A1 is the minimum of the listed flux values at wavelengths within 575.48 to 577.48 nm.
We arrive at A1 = 20.75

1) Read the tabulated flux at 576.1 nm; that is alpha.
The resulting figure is 21.74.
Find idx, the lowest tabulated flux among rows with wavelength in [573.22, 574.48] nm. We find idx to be 22.14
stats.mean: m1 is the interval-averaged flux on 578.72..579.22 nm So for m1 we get 23.9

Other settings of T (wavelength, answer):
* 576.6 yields 22.72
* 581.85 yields 24.16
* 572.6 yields 22.21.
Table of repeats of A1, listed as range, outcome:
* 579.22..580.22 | 22.05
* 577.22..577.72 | 23.28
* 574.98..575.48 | 24.48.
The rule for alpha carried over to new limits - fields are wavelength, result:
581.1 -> 24.26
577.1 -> 23.27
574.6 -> 25.3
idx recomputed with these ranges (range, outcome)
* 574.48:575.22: 24.69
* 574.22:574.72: 22.75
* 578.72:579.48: 23.42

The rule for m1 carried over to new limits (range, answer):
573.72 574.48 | 24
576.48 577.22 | 23.6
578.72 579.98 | 23.8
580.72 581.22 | 24.6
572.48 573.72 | 23.2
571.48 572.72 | 23.2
